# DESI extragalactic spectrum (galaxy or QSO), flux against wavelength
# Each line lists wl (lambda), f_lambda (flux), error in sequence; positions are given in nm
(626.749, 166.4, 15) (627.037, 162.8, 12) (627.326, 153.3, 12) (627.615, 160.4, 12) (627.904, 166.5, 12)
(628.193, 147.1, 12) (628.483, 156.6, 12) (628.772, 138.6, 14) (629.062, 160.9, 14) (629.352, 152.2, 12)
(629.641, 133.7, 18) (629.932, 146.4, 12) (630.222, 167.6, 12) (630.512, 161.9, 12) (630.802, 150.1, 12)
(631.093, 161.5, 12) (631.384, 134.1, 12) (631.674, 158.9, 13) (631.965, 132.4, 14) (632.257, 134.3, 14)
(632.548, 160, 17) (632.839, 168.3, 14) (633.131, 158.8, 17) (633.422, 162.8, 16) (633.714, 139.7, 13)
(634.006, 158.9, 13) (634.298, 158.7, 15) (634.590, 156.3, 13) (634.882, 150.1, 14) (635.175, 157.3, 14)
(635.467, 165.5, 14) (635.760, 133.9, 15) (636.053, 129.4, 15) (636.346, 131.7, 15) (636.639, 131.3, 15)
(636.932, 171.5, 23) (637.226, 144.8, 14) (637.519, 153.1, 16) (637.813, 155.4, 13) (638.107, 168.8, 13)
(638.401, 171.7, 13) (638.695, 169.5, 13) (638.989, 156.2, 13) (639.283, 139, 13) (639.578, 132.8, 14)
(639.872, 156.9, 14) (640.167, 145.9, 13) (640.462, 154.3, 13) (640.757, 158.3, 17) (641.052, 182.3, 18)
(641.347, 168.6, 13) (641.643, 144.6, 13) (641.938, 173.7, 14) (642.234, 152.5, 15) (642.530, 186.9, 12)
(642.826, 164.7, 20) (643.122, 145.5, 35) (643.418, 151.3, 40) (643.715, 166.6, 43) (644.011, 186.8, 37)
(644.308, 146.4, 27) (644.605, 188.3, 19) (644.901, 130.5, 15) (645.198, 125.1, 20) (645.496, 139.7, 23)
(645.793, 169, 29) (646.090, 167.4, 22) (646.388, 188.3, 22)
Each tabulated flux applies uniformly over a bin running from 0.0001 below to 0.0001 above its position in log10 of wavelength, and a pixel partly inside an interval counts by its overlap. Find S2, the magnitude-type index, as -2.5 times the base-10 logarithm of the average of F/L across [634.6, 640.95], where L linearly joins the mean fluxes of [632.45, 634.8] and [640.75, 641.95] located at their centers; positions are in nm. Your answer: 0.07 mag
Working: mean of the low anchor 158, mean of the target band 152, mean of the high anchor 165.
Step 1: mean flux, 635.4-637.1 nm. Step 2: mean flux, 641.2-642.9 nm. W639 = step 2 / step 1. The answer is 1.16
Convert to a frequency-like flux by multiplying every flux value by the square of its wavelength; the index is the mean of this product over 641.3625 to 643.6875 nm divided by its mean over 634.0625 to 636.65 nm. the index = 1.1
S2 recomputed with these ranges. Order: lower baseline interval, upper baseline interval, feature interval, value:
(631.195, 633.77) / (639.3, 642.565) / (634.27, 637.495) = 0.04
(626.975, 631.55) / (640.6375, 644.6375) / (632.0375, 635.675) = 0.02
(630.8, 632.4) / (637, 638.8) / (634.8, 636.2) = 0.05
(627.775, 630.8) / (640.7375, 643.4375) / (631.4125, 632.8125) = 0.06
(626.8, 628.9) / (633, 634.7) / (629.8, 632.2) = 0.03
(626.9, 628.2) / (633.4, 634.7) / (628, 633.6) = 0.03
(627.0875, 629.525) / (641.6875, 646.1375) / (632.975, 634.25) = 0.00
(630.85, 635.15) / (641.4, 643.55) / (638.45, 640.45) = 0.04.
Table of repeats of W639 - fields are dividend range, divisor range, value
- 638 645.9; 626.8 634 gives 1.03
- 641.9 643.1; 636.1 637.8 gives 1.14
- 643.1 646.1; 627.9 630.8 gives 1.02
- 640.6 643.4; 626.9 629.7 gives 1.06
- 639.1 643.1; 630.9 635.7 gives 1.03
